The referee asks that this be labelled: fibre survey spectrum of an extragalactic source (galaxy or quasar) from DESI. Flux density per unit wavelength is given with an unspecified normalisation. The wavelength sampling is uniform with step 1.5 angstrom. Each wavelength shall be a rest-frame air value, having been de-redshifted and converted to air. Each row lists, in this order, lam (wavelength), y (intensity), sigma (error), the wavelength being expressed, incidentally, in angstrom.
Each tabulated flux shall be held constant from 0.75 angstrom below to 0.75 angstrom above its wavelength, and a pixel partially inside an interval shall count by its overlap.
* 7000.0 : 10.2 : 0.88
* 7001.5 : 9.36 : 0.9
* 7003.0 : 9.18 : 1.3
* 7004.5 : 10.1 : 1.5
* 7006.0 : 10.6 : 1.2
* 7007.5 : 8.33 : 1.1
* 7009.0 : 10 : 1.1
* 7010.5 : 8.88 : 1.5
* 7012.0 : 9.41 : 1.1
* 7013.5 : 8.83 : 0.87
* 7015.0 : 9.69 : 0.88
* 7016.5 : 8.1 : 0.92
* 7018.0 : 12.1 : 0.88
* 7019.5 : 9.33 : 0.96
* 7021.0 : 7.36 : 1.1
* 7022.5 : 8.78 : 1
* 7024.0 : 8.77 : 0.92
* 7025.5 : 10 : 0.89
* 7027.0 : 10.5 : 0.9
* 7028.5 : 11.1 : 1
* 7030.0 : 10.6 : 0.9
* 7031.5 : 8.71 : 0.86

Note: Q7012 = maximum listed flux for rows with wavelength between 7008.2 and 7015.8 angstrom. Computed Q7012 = 10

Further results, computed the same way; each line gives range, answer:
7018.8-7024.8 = 9.33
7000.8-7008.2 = 10.6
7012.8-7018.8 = 12.1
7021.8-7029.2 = 11.1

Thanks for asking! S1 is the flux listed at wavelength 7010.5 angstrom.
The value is 8.88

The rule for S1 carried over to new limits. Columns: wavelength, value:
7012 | 9.41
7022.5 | 8.78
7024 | 8.77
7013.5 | 8.83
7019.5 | 9.33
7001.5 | 9.36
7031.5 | 8.71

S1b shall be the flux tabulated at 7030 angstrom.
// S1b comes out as 10.6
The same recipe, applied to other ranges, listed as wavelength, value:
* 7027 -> 10.5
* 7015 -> 9.69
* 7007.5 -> 8.33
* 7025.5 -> 10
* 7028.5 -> 11.1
